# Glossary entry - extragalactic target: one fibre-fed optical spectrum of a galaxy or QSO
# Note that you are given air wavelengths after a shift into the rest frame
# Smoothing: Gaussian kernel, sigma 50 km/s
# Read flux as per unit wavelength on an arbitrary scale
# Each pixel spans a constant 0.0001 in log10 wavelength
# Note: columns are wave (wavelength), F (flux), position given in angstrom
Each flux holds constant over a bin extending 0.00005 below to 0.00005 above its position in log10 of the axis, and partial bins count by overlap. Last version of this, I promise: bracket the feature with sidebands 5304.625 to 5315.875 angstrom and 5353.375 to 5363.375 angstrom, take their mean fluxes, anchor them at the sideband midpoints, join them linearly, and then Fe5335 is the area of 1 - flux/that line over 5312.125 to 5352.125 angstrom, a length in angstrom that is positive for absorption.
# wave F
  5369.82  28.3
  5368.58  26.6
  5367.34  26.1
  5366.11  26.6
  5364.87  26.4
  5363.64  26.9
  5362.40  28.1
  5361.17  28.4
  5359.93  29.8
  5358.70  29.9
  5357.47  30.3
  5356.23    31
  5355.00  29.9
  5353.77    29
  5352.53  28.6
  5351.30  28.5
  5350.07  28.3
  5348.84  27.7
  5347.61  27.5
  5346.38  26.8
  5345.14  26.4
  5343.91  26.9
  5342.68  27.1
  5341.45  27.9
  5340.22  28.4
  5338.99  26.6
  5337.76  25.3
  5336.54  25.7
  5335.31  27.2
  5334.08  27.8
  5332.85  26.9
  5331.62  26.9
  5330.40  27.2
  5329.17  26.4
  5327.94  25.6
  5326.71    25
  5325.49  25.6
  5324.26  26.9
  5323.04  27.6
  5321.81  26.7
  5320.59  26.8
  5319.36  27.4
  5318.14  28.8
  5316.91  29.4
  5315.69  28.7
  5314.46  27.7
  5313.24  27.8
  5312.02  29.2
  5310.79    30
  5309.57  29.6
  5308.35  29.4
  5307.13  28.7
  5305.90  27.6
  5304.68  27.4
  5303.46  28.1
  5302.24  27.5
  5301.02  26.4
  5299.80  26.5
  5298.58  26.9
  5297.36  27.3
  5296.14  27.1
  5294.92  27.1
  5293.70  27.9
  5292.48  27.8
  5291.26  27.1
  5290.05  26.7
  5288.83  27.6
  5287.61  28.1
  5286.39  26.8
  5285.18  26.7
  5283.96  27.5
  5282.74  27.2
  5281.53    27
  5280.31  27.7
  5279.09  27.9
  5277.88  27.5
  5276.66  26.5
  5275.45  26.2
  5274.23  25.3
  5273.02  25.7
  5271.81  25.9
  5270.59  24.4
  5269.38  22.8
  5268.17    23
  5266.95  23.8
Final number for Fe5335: 2.5 angstrom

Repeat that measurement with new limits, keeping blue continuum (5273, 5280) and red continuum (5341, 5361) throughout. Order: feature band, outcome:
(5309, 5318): -0.4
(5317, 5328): 0.3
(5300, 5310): -0.2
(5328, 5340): 0.6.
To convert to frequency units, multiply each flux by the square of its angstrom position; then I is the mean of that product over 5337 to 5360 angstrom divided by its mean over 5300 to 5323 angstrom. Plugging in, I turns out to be 1.0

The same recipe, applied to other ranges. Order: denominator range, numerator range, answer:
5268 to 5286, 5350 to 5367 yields 1.13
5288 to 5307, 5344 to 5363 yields 1.07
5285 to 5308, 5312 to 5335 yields 1.01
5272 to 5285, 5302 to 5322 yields 1.07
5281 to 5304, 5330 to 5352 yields 1.02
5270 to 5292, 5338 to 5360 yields 1.08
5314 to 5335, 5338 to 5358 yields 1.05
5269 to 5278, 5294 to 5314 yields 1.11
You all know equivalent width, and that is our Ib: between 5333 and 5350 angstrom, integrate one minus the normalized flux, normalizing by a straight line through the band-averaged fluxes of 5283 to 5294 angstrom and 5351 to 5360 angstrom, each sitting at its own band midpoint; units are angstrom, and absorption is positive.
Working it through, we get 1.2 angstrom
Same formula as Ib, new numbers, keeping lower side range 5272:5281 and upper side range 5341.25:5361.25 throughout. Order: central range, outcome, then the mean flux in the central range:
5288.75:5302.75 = 0.0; 27.1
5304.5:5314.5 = -0.5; 28.7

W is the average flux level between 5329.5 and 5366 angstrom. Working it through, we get 27.8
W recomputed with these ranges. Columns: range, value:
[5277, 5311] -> 27.6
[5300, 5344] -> 27.4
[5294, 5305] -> 27.2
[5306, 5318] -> 28.9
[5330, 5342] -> 27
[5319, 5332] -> 26.5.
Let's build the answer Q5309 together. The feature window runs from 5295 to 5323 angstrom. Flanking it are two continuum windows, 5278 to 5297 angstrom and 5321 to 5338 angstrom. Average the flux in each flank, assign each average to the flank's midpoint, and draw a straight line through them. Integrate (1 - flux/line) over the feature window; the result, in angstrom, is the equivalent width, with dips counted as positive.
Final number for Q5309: -1.0 angstrom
